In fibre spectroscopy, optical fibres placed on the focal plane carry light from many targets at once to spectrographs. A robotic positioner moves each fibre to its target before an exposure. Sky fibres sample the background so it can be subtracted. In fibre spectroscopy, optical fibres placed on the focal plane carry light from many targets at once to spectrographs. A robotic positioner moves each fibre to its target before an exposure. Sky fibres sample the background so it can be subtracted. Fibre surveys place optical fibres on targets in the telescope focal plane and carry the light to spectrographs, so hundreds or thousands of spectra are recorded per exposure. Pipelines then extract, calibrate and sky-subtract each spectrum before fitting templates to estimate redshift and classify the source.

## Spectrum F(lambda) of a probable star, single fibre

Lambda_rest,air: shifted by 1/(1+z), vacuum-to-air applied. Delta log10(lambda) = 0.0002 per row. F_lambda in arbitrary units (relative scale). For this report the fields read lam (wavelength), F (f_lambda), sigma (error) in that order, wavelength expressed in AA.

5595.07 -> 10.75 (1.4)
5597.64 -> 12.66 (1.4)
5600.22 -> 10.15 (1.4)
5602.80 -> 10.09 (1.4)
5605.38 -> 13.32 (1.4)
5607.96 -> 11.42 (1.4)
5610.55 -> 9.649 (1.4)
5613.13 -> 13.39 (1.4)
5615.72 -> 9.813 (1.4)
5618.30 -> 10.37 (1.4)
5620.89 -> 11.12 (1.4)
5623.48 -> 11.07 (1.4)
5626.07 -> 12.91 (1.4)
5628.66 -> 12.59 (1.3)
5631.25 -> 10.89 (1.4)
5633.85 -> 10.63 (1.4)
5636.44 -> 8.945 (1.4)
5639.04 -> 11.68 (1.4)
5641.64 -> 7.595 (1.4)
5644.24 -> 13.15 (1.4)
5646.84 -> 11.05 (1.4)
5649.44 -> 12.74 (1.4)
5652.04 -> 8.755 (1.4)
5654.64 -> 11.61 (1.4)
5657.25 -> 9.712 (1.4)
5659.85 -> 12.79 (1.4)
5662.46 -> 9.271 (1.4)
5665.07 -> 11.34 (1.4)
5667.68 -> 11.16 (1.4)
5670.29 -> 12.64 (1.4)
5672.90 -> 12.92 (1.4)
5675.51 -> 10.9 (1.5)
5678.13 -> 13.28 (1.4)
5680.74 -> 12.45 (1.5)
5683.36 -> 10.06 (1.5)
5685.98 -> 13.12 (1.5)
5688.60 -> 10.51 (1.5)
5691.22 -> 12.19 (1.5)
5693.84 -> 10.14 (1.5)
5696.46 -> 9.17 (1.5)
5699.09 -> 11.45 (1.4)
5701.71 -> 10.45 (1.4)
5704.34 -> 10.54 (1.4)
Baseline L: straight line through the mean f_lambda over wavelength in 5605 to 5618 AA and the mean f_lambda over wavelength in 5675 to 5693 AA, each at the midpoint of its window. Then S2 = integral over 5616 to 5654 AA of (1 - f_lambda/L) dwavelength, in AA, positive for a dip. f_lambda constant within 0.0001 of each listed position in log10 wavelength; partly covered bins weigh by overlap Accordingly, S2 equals 1.7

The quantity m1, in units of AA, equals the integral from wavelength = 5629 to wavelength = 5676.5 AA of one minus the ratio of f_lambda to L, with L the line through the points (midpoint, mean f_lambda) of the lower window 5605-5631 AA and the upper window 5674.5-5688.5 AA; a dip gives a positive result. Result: 2.7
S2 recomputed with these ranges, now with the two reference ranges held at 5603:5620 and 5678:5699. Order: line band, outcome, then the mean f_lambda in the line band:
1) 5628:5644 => 1.1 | 10.5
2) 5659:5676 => -0.5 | 11.6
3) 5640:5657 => 0.7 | 10.8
